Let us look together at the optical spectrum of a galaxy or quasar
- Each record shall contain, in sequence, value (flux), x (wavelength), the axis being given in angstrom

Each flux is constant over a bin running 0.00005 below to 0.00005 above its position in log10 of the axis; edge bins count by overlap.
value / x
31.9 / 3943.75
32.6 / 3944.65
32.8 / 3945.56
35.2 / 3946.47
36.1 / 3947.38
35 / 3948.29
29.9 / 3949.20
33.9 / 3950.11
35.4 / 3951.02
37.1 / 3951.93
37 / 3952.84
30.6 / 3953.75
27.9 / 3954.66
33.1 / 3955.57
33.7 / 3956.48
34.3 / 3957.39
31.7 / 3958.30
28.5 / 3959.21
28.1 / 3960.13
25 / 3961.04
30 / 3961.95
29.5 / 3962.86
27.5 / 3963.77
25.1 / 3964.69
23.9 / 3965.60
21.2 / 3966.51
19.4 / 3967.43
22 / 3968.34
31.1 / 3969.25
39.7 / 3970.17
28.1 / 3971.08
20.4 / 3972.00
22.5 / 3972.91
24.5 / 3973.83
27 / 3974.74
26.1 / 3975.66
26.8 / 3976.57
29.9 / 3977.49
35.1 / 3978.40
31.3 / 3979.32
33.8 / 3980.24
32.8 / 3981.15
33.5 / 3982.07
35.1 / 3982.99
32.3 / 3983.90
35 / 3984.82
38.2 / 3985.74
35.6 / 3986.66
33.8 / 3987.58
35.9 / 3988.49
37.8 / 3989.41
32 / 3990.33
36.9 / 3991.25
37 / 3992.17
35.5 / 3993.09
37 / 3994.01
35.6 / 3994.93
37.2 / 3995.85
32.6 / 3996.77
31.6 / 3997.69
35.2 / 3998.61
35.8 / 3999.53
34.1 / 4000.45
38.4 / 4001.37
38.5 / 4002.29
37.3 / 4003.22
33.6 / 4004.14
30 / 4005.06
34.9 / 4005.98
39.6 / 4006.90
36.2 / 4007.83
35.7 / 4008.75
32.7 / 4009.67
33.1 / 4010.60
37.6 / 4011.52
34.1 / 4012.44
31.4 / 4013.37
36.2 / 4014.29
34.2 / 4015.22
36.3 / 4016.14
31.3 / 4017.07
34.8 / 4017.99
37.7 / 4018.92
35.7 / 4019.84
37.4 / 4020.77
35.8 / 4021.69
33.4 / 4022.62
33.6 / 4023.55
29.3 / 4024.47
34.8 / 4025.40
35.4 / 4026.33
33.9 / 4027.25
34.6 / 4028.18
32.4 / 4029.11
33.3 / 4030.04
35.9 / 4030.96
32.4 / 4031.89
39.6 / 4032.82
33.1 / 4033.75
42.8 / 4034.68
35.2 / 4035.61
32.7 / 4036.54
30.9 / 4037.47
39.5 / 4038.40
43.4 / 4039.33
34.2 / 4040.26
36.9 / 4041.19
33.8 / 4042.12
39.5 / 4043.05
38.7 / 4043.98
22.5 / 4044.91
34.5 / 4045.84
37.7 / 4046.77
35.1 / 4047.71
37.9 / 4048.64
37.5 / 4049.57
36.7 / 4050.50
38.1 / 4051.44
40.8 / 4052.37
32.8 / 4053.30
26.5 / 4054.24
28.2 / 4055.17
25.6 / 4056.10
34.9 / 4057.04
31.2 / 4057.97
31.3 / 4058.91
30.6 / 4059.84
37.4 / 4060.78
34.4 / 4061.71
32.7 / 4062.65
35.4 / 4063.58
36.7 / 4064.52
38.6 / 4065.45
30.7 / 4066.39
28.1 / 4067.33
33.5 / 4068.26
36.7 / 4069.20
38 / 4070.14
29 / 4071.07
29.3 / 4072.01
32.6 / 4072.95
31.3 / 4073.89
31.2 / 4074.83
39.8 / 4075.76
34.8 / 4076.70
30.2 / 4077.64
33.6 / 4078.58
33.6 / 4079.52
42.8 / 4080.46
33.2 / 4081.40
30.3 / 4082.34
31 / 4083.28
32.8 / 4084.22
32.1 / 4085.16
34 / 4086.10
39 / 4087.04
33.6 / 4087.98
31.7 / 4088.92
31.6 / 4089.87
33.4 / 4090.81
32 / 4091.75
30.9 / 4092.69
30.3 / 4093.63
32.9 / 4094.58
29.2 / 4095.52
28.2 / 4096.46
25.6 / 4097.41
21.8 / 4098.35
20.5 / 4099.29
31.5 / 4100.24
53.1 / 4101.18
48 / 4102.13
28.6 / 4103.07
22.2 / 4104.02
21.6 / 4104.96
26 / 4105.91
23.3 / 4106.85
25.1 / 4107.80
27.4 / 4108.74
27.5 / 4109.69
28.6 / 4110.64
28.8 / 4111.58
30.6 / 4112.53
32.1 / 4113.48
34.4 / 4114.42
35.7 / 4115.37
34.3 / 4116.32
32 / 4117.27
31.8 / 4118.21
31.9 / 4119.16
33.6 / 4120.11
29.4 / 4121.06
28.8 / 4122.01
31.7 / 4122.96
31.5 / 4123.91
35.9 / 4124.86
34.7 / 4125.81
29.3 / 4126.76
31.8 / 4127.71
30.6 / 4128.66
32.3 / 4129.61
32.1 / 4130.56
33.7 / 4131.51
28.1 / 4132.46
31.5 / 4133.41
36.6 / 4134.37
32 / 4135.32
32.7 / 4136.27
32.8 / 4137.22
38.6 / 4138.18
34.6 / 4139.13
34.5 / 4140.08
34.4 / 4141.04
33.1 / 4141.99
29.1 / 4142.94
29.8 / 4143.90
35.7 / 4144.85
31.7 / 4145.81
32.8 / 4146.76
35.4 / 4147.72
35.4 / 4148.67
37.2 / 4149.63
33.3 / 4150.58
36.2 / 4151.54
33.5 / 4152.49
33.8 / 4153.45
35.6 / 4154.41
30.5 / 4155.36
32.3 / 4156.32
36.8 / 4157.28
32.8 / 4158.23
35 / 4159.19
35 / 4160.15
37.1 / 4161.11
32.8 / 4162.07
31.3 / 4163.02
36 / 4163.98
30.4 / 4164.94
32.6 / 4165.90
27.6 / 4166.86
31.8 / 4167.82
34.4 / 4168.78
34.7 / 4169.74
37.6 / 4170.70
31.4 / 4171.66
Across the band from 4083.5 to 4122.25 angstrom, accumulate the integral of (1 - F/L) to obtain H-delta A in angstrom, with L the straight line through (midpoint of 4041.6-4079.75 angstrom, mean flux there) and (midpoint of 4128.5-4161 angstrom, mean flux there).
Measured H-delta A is 3.2 angstrom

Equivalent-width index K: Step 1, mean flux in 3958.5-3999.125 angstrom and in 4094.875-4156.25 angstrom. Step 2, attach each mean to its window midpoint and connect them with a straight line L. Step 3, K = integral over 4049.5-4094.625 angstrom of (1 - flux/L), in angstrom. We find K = -2.64 angstrom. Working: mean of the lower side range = 30.9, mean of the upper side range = 31.8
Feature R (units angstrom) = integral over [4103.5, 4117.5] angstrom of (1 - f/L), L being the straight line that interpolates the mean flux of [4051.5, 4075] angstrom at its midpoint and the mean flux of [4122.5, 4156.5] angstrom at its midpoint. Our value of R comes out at 1.9 angstrom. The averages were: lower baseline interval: 32.8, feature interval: 28.6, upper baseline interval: 33.2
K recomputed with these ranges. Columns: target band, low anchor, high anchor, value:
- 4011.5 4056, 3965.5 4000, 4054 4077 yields -3.5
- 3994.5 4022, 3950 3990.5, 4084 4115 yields -4.2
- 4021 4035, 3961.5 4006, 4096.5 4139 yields -1.4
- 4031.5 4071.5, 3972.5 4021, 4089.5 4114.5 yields -3.4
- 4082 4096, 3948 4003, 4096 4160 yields -0.2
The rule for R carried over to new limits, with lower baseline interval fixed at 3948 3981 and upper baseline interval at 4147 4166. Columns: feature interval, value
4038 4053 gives -2.5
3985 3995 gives -2.0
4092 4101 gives 1.1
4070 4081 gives -0.5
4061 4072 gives -0.7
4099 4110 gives 1.0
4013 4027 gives -1.7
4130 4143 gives 0.2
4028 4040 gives -1.8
